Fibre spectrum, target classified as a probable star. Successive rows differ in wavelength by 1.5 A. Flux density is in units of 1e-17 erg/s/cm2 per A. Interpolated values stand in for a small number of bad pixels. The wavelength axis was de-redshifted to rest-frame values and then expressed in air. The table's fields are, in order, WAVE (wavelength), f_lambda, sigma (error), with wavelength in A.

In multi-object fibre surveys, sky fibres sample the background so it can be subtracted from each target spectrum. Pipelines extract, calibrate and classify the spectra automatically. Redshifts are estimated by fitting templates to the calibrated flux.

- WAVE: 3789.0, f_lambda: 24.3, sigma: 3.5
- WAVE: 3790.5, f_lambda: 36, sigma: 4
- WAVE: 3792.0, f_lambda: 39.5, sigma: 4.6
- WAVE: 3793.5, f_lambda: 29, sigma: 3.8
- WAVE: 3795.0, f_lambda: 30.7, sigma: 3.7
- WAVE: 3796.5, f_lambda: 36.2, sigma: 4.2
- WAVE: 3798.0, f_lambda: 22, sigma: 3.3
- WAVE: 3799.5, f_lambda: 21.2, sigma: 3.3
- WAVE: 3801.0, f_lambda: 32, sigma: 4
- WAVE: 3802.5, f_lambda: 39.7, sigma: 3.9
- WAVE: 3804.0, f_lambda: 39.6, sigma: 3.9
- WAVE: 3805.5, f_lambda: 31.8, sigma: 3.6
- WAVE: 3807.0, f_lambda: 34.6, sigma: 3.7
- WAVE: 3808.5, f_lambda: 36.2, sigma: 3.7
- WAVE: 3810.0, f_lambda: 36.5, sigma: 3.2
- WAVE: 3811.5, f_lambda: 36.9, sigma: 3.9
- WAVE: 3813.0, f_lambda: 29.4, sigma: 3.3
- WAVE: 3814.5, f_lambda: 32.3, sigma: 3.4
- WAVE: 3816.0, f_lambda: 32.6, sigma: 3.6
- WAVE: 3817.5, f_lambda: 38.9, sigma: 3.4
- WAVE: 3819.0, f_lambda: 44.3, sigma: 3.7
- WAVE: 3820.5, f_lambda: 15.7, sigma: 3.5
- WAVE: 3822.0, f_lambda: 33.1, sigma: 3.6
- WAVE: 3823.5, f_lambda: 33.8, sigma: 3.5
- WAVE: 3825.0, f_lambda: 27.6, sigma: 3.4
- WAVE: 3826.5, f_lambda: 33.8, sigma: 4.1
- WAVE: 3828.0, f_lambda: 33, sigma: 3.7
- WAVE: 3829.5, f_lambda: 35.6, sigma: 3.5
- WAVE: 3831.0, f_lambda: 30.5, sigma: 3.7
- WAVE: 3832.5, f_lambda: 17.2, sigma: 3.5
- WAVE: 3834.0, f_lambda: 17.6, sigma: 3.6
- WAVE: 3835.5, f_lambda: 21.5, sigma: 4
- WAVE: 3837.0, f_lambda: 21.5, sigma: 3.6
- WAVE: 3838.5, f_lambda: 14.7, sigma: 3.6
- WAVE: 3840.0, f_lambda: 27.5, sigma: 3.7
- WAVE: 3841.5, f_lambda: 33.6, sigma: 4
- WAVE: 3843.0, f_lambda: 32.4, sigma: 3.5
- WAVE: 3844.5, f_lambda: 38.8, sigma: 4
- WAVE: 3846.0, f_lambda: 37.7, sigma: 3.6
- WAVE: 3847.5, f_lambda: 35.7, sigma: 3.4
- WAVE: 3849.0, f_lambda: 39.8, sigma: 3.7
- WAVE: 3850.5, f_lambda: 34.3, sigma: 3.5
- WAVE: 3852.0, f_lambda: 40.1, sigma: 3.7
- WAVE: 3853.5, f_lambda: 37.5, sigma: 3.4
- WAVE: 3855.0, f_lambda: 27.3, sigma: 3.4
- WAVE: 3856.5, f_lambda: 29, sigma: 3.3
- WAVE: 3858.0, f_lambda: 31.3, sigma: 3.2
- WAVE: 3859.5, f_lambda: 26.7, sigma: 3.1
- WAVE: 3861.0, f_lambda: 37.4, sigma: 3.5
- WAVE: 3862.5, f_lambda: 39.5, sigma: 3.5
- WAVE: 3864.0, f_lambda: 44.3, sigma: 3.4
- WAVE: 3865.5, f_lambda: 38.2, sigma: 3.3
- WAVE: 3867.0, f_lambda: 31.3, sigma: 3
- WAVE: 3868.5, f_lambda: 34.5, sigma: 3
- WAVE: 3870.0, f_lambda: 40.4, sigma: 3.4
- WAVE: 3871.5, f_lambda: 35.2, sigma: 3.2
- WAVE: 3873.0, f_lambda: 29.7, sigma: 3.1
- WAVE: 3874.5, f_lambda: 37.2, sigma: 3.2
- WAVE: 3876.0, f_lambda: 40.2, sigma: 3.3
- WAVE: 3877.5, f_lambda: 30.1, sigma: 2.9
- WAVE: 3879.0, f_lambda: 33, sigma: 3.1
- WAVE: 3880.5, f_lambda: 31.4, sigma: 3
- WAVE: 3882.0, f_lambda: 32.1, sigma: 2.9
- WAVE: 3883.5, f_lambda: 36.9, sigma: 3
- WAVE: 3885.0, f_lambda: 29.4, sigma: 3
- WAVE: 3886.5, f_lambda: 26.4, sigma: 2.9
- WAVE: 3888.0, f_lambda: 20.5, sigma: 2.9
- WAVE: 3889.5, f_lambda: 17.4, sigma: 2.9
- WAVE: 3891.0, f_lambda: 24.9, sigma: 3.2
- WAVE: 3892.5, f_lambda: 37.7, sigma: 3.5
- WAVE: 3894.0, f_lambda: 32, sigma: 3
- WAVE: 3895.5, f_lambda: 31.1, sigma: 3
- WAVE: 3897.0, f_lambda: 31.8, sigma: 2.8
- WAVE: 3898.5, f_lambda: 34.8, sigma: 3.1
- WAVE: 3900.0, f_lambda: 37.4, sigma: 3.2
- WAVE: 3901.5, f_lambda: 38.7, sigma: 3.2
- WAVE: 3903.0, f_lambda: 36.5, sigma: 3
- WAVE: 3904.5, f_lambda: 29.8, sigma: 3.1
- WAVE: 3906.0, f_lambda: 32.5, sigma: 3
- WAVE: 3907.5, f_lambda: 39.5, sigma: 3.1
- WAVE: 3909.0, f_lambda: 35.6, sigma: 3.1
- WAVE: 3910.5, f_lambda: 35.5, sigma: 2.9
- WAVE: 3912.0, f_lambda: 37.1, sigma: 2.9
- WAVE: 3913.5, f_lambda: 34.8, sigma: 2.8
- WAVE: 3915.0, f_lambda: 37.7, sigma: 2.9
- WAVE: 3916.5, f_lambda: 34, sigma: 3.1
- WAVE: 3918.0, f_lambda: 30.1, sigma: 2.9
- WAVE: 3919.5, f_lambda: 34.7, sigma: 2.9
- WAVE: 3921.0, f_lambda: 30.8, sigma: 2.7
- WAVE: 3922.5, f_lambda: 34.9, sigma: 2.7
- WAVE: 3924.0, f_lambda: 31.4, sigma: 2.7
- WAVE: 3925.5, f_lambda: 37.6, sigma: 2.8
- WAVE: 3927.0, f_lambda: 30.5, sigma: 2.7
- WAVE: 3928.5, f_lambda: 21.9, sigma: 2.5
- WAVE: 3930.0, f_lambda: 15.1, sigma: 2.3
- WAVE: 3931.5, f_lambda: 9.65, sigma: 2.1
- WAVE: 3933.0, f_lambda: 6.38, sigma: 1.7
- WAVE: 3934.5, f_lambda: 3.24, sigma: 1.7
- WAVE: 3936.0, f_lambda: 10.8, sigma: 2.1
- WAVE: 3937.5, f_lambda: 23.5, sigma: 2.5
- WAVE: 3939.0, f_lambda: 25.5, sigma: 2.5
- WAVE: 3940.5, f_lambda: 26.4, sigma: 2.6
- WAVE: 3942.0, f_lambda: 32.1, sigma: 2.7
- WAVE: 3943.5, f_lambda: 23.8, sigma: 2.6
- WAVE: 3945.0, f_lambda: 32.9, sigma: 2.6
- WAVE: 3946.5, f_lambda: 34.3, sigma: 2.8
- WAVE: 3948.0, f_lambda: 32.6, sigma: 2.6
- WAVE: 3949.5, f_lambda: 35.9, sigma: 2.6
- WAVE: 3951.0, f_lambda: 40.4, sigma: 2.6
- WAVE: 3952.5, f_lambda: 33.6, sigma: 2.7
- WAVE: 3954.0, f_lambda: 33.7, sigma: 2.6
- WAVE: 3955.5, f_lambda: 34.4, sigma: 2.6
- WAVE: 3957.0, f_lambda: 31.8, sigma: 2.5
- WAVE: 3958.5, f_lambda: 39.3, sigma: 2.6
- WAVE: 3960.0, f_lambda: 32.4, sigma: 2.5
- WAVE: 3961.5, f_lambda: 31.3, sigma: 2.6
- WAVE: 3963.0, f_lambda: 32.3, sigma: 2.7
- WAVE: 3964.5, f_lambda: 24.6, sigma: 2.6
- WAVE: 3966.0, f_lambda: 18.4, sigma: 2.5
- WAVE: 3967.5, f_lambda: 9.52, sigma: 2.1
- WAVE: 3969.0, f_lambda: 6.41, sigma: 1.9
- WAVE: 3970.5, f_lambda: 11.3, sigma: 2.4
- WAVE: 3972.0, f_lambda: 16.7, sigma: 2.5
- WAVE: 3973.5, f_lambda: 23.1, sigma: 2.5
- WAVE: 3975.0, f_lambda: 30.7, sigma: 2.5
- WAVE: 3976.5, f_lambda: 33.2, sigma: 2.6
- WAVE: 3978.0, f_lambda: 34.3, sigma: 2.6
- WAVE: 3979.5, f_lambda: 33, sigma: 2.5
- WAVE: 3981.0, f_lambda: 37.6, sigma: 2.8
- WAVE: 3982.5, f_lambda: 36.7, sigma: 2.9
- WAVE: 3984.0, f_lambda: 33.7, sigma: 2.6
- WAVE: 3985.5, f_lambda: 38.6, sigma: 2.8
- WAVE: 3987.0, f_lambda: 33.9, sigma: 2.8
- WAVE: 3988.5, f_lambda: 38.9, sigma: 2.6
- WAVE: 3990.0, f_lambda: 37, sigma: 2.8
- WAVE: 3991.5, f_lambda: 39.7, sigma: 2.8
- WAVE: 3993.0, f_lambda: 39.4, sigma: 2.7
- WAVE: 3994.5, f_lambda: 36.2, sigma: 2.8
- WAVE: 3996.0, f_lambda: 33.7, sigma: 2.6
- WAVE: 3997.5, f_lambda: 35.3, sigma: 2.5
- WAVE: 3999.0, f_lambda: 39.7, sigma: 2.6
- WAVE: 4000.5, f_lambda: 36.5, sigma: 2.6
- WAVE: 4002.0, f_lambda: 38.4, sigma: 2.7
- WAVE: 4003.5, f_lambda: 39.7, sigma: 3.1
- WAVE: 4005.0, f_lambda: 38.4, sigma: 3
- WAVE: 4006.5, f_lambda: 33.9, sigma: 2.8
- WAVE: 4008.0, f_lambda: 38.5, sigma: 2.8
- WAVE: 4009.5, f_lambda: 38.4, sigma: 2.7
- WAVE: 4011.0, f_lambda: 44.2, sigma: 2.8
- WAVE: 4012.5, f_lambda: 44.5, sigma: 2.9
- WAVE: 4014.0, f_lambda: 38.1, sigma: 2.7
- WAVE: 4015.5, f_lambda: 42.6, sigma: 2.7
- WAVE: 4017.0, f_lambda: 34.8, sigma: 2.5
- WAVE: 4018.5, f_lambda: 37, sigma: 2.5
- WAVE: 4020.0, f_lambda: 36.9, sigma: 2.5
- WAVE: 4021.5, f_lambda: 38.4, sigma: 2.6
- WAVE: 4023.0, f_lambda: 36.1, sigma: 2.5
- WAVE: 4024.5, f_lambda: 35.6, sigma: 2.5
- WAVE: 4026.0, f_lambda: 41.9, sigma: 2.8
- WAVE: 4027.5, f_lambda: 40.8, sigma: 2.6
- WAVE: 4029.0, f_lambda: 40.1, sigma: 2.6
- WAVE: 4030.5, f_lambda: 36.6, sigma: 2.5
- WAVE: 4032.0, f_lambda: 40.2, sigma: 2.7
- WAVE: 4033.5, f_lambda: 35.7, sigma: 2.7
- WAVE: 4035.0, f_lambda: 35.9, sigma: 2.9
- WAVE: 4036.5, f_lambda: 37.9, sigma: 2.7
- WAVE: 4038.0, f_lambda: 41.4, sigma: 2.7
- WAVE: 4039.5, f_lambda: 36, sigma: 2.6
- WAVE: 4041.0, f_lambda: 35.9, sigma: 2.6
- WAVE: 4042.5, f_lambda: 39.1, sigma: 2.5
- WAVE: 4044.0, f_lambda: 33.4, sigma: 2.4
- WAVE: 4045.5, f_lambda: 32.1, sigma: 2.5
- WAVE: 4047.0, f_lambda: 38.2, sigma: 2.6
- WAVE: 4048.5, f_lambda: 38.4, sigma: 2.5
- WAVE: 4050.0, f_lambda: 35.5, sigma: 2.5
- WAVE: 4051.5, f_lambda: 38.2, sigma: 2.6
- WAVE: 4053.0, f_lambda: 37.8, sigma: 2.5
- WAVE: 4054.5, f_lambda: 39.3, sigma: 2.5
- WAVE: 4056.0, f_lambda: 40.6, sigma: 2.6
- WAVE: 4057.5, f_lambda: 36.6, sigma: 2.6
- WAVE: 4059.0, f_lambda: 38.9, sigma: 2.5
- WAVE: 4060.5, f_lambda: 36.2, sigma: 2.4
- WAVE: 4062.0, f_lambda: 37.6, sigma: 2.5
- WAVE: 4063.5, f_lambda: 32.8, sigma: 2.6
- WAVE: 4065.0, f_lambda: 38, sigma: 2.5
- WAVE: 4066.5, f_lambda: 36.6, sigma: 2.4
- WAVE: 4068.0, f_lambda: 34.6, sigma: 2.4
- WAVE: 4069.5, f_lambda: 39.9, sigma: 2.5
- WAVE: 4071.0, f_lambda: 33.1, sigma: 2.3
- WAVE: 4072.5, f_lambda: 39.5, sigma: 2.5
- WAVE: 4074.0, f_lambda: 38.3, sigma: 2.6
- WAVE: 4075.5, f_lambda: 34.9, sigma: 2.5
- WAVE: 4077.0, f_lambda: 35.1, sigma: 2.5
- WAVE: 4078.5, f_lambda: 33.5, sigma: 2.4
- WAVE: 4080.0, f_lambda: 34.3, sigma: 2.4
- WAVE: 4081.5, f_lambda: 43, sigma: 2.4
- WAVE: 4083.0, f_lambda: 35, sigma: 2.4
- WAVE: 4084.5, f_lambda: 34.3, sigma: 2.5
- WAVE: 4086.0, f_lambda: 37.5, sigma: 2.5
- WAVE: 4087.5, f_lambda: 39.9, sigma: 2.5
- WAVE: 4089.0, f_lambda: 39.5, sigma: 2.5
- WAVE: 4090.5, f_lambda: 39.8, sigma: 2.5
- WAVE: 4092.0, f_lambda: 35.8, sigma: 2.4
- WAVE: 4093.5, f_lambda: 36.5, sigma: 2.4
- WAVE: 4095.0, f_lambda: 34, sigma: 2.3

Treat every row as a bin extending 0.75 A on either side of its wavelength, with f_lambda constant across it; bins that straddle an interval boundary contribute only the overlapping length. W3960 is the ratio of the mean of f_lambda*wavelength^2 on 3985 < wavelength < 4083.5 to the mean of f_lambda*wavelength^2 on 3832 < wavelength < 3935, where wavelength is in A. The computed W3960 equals 1.30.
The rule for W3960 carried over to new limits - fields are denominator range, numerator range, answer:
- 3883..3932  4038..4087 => 1.27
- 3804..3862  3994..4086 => 1.31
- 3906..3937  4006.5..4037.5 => 1.47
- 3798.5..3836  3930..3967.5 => 0.90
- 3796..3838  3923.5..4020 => 1.09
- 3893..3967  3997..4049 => 1.33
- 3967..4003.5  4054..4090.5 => 1.22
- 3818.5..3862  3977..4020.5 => 1.33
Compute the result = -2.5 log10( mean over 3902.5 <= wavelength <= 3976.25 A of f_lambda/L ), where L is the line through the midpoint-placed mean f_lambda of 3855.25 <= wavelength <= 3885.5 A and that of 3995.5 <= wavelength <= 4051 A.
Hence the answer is 0.27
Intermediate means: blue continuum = 34.3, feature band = 27.9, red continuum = 37.9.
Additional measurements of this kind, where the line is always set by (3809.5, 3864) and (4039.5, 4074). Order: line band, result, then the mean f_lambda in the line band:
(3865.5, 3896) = 0.033 mag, 31.7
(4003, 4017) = -0.107 mag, 39.5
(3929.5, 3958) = 0.310 mag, 25.8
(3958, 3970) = 0.414 mag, 23.7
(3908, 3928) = -0.016 mag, 34.1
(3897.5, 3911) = -0.070 mag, 35.5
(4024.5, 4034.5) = -0.075 mag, 38.9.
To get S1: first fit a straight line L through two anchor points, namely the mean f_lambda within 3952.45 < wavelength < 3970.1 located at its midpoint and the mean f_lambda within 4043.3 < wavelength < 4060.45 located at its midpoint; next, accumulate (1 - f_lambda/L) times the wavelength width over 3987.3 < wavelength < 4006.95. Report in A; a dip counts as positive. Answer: -4.19 A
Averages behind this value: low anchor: 26.7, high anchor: 37.2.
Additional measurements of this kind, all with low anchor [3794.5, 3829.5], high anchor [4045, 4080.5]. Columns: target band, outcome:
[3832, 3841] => 3.4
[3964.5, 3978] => 5.9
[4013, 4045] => -1.5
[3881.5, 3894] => 2.1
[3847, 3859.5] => -0.2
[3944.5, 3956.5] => 0.1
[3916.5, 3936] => 6.1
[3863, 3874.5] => -0.9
